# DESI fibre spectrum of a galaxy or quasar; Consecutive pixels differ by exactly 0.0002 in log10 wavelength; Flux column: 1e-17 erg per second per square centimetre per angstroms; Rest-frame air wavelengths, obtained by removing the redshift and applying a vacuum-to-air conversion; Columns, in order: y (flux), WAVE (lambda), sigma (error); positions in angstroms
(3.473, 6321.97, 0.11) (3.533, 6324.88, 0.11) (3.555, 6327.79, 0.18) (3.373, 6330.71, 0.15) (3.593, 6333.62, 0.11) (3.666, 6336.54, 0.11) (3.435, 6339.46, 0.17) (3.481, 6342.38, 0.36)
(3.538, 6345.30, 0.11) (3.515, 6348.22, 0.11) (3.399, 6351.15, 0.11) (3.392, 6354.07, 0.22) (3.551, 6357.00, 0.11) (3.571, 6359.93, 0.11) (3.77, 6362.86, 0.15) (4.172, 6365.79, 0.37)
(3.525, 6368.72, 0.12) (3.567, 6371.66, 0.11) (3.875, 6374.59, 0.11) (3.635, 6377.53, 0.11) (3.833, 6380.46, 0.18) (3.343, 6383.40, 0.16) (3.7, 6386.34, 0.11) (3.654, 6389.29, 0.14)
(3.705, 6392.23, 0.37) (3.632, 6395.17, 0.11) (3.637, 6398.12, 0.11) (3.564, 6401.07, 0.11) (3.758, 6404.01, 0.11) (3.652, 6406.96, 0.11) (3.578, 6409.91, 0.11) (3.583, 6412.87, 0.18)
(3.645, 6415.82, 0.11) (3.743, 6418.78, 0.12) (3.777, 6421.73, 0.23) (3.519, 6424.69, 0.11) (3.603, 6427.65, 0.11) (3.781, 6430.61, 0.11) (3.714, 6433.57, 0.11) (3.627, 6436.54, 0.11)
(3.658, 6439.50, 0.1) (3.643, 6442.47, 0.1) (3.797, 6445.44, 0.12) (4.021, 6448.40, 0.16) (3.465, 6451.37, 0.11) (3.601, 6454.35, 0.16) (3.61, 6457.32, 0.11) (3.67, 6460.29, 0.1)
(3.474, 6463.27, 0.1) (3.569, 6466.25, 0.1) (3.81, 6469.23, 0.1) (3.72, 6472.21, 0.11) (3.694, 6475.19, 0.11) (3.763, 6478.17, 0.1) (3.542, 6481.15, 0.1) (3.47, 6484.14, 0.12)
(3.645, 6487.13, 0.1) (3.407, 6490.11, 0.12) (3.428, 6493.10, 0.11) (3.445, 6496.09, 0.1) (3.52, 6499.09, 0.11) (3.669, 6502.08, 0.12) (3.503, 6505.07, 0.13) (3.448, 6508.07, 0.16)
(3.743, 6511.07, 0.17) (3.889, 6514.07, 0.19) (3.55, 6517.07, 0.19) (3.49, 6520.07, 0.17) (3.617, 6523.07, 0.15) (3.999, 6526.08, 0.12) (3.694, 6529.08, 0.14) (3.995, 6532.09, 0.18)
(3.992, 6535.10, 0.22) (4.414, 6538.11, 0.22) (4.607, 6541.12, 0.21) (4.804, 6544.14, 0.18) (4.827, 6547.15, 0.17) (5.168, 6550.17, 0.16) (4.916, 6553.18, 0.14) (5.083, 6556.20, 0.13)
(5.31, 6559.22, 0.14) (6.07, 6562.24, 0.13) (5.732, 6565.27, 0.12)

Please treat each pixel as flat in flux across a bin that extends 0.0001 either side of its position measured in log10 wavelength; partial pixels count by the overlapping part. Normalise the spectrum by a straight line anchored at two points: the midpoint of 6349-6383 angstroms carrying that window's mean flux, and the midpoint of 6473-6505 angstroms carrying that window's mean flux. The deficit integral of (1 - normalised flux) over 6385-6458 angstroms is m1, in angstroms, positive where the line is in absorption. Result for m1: -1.2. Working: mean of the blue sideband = 3.65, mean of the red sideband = 3.56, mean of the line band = 3.67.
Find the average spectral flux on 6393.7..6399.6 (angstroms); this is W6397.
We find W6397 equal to 3.63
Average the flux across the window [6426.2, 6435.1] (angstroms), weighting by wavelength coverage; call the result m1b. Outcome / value 3.7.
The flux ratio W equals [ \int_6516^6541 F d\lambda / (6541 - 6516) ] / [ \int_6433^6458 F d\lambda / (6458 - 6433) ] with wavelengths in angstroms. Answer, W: 1.1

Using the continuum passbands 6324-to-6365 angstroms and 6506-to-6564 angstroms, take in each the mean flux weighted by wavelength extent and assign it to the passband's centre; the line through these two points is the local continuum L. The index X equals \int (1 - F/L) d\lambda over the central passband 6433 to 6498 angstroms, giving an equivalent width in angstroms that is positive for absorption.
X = 6.8 angstroms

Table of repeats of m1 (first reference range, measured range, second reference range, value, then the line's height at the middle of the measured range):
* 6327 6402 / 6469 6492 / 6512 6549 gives 1.9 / 3.94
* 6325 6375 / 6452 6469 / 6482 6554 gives 0.9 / 3.8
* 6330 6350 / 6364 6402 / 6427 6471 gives -1.1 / 3.58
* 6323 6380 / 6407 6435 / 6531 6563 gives 2.6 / 4.03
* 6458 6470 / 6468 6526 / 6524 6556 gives 5.3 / 3.98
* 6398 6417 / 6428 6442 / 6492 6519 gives -0.3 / 3.62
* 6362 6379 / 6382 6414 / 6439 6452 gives 1.1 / 3.75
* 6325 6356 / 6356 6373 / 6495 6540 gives -0.8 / 3.53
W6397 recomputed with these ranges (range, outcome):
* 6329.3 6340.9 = 3.52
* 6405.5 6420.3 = 3.64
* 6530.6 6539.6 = 4.13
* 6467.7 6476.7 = 3.74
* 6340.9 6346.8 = 3.51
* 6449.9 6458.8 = 3.56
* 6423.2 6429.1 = 3.56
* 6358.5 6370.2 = 3.76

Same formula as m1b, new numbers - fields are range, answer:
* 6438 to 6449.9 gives 3.78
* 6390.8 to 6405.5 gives 3.66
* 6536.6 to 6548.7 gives 4.66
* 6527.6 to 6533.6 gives 3.84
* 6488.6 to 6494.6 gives 3.42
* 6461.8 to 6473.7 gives 3.64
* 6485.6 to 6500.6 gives 3.49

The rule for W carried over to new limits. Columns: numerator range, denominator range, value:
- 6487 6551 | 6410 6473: 1.06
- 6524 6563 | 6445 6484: 1.27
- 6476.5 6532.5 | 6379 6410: 0.99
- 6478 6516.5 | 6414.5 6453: 0.97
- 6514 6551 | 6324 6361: 1.18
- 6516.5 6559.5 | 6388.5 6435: 1.19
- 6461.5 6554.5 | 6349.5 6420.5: 1.06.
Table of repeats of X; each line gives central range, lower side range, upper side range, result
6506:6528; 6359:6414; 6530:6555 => 3.75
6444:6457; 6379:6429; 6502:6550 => 0.23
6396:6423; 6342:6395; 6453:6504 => -0.34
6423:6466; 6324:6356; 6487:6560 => 1.74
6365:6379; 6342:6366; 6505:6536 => -0.56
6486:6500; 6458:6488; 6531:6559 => 1.57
